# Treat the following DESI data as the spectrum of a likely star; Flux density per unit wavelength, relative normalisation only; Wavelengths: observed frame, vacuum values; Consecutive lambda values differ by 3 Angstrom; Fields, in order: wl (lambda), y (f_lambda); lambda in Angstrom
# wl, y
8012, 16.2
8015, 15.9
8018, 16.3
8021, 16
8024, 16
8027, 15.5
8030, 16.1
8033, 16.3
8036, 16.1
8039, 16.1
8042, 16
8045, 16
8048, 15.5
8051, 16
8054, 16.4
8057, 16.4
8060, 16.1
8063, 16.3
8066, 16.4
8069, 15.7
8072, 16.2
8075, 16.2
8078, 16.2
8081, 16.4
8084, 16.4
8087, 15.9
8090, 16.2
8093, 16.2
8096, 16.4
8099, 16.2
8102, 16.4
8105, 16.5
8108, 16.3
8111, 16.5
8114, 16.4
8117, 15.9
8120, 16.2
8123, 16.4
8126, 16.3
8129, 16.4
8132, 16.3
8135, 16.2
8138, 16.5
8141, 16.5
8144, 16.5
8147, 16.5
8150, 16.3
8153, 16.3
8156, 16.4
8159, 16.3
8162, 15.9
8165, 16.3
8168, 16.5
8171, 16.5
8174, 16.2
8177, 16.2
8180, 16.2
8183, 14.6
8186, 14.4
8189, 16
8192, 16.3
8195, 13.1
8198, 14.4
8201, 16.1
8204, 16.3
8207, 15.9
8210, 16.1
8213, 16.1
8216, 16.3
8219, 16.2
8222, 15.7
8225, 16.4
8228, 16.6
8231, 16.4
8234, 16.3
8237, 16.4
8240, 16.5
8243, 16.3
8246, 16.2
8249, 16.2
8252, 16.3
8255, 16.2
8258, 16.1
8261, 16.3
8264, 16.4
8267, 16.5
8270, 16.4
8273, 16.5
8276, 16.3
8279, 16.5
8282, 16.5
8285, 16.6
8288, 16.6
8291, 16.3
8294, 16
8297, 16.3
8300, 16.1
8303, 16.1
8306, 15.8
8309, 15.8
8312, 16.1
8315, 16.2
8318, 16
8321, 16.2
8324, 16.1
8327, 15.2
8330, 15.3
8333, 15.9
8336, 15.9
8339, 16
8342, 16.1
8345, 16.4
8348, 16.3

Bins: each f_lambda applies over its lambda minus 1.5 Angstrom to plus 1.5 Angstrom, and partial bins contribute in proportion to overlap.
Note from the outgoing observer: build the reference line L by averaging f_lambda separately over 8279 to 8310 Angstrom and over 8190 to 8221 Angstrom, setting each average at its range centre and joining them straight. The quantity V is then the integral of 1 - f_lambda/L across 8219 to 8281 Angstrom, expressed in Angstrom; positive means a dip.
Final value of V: -1.4 Angstrom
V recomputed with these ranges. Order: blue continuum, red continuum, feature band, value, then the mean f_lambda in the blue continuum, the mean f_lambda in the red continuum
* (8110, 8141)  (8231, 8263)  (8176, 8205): 1.7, 16.3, 16.3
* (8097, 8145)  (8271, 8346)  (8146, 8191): 0.7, 16.3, 16.1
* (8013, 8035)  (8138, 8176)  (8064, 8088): 0.0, 16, 16.4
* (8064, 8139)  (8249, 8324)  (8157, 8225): 1.8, 16.3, 16.2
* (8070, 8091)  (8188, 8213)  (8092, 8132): -0.7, 16.2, 15.6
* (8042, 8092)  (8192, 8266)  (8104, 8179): -1.1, 16.1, 16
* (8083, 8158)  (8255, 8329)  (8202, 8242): 0.0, 16.3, 16.2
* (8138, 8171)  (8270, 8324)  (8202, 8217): 0.2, 16.4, 16.2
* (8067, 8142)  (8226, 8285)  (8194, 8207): 0.9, 16.3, 16.4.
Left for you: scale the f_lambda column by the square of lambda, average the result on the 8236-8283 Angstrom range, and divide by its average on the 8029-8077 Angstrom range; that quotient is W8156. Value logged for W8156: 1.07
